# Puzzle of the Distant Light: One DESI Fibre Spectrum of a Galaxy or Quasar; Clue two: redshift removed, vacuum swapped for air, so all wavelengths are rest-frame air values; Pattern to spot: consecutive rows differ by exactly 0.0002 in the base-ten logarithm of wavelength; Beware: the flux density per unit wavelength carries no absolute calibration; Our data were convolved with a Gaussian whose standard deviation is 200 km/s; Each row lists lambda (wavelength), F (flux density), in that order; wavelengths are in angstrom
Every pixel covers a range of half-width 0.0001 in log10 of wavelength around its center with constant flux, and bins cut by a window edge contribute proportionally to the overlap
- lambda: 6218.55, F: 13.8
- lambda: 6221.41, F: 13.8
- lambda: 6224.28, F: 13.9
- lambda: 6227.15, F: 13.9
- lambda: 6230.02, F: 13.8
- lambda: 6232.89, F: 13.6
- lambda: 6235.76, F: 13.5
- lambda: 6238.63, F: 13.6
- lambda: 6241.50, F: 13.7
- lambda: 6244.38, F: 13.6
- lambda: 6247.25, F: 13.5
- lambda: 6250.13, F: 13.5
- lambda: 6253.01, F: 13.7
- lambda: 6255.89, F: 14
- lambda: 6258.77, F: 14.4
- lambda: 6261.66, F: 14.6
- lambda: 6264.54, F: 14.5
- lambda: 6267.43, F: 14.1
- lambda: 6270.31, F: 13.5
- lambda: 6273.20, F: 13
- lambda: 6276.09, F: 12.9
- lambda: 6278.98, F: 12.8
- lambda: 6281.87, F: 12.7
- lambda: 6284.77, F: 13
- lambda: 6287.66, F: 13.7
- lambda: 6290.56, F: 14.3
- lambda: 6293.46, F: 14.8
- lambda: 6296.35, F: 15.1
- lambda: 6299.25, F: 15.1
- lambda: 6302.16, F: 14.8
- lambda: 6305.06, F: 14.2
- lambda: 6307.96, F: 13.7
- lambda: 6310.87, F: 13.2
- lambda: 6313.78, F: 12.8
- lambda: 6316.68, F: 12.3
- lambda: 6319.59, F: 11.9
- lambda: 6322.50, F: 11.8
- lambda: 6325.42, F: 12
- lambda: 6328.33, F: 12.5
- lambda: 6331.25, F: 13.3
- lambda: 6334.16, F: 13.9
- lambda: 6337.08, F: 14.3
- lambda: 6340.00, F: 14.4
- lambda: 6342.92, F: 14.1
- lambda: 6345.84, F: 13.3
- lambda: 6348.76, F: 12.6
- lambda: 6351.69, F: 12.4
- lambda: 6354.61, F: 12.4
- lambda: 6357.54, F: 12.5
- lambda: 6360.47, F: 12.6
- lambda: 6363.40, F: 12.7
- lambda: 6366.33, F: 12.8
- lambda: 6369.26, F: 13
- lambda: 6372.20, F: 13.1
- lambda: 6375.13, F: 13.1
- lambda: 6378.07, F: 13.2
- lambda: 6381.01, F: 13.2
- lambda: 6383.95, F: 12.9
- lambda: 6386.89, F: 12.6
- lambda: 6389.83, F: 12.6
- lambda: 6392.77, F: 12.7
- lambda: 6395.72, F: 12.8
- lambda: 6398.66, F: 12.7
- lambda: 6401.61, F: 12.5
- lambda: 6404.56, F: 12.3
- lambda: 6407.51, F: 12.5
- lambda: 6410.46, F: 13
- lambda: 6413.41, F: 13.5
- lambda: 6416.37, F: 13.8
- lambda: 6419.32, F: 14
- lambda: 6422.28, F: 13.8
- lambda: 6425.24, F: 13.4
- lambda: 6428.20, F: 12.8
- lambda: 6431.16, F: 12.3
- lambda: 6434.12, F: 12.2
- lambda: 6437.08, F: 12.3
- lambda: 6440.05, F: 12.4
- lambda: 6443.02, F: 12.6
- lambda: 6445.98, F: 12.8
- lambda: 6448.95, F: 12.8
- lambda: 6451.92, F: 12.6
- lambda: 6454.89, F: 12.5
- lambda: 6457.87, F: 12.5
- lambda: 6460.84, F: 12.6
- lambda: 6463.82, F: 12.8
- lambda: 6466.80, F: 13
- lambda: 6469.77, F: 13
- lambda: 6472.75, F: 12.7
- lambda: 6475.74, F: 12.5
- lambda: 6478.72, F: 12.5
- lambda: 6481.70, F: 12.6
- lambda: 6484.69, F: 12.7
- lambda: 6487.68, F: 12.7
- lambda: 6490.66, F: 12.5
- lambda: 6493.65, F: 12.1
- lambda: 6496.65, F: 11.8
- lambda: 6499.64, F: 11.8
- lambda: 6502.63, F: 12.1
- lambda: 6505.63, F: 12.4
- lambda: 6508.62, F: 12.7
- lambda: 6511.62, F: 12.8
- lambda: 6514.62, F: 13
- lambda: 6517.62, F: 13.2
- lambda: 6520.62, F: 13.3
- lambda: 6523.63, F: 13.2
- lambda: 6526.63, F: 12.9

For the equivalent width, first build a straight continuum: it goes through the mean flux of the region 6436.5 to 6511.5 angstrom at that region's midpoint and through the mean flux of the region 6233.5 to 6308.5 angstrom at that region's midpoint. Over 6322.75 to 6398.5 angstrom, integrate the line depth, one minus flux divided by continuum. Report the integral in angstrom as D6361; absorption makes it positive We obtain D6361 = 1.7 angstrom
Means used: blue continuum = 13.9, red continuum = 12.5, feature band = 13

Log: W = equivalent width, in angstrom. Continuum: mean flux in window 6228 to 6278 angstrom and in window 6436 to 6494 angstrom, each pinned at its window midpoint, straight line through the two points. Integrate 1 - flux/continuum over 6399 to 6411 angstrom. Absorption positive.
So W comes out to 0.4 angstrom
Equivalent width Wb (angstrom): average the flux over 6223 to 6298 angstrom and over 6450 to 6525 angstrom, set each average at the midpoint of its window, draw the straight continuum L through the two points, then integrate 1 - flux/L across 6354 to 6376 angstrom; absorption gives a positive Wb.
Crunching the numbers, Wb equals 0.8 angstrom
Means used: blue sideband 13.8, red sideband 12.6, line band 12.8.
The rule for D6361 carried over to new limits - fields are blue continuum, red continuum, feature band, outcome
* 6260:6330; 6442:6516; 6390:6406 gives 0.4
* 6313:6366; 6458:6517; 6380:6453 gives -0.8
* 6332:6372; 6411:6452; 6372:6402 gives 0.5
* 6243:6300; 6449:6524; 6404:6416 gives 0.1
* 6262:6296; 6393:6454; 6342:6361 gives 0.6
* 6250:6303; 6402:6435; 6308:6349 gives 1.6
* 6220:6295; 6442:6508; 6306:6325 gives 1.1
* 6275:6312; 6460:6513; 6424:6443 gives 0.5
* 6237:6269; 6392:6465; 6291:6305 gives -1.2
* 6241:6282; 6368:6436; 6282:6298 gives -0.7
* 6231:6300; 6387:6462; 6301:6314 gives -0.3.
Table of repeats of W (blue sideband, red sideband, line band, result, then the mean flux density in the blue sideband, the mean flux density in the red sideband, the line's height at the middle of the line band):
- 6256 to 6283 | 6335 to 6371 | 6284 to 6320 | -1.1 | 13.6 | 13.1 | 13.4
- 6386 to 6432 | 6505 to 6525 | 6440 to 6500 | 1.9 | 13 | 13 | 13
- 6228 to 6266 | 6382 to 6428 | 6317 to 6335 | 1.2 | 13.8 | 13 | 13.4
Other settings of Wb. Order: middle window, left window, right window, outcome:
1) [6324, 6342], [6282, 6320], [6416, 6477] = 0.2 angstrom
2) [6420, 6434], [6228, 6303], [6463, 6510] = -0.2 angstrom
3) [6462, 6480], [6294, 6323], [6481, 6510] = -0.4 angstrom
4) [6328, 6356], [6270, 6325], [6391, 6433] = -0.2 angstrom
